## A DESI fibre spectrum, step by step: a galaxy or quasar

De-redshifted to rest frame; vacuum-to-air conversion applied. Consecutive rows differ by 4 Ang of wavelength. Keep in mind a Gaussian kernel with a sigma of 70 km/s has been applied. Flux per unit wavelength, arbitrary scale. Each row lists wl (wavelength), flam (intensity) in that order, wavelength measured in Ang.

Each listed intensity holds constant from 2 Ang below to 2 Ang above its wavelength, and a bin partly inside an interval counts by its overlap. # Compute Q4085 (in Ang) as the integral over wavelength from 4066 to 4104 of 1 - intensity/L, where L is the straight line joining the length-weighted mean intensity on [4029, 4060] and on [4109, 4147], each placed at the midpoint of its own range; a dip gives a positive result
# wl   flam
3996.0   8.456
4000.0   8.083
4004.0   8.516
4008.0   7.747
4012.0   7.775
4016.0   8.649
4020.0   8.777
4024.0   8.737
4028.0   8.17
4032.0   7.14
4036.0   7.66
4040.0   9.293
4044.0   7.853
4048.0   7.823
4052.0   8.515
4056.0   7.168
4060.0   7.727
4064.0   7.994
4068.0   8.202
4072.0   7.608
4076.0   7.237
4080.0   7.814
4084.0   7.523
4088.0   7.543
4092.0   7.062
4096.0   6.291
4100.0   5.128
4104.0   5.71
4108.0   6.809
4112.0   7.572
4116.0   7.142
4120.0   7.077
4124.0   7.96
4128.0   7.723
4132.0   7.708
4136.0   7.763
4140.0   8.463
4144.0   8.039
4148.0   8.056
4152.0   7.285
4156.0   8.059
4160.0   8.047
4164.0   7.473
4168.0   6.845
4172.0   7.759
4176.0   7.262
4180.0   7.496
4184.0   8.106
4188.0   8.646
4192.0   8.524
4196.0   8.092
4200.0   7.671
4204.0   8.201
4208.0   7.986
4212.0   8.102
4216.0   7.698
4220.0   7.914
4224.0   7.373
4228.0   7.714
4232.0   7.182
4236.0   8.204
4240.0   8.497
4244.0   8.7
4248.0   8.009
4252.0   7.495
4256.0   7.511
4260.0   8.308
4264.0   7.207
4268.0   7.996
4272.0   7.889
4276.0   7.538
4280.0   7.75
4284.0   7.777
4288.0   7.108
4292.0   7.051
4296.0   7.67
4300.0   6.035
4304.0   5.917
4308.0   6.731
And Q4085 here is 3.6 Ang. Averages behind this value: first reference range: 7.92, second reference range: 7.7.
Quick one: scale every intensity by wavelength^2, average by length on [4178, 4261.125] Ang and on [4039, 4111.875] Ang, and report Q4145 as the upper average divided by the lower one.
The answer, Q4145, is 1.16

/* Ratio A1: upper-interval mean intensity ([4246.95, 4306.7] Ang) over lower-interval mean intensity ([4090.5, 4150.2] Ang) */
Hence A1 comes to 1.0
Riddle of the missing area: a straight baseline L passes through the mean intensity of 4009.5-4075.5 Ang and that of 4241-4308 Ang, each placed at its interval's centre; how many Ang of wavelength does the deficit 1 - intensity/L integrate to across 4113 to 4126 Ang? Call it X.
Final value 0.8 Ang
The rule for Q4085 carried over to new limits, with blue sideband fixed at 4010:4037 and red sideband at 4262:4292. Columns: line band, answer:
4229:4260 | -1.27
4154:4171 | 0.47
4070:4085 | 0.89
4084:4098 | 1.66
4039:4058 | 0.05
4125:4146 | -0.13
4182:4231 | -1.60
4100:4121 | 3.33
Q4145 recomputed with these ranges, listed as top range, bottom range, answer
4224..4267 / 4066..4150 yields 1.14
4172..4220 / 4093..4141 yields 1.17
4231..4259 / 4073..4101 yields 1.23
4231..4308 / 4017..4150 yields 1.08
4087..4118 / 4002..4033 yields 0.84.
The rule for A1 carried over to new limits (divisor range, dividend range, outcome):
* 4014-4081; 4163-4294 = 0.97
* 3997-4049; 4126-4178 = 0.94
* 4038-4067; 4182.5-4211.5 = 1.01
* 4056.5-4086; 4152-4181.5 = 0.98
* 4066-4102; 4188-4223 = 1.12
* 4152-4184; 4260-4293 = 1.00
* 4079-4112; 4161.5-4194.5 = 1.15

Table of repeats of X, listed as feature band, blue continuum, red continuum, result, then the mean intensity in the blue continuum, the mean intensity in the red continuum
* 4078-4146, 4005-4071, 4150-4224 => 6.0 Ang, 8.08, 7.83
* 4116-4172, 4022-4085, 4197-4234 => 0.9 Ang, 7.91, 7.77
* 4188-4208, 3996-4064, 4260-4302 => -1.3 Ang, 8.11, 7.45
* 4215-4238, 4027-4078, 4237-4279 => 0.7 Ang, 7.87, 7.92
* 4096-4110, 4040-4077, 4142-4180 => 3.3 Ang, 7.89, 7.64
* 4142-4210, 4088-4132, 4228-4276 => -4.5 Ang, 6.92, 7.89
